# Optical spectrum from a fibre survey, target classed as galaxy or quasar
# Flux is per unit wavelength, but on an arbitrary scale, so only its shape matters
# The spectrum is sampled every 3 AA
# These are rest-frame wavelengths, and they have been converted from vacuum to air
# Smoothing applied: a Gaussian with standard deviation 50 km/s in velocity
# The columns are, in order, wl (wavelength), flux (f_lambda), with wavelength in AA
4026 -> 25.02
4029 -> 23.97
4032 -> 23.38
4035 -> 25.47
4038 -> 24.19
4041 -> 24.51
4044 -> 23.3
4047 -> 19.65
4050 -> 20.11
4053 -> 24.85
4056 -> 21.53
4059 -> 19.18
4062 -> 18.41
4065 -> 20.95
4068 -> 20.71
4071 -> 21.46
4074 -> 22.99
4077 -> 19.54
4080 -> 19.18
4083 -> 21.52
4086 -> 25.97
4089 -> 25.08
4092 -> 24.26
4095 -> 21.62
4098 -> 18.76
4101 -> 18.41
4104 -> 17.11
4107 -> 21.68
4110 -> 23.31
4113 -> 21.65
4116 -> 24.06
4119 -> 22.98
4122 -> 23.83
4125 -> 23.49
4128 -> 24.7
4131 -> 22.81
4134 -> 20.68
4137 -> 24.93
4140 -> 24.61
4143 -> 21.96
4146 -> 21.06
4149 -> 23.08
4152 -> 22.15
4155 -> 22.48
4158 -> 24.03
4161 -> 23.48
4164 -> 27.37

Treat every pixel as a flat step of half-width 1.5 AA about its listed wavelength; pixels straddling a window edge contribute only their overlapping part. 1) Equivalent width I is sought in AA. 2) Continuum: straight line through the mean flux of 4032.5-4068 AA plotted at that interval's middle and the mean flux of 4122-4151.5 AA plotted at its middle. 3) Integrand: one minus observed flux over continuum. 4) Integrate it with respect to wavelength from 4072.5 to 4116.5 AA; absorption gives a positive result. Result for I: 1.8 AA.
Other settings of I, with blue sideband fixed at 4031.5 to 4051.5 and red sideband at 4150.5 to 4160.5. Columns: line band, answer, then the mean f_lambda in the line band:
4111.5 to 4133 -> -0.34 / 23.3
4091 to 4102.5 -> 1.17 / 20.6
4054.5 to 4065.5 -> 1.44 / 19.9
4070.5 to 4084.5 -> 1.24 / 20.9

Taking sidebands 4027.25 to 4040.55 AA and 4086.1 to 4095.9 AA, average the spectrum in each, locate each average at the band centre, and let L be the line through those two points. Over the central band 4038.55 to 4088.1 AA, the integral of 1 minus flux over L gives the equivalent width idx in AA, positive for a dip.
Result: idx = 5.3 AA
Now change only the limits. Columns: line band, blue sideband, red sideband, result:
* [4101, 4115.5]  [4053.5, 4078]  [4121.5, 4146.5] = 0.9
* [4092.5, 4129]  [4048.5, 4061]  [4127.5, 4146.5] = 1.0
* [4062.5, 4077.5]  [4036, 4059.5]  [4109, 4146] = 1.0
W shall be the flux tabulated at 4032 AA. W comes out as 23.38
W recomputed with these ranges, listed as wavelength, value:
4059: 19.18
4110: 23.31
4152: 22.15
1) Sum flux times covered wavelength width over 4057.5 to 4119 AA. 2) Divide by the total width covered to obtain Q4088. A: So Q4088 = 21.3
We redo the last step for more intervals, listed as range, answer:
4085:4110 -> 21.6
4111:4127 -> 23.3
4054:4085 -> 20.7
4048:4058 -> 21.9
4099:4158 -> 22.4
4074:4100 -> 22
